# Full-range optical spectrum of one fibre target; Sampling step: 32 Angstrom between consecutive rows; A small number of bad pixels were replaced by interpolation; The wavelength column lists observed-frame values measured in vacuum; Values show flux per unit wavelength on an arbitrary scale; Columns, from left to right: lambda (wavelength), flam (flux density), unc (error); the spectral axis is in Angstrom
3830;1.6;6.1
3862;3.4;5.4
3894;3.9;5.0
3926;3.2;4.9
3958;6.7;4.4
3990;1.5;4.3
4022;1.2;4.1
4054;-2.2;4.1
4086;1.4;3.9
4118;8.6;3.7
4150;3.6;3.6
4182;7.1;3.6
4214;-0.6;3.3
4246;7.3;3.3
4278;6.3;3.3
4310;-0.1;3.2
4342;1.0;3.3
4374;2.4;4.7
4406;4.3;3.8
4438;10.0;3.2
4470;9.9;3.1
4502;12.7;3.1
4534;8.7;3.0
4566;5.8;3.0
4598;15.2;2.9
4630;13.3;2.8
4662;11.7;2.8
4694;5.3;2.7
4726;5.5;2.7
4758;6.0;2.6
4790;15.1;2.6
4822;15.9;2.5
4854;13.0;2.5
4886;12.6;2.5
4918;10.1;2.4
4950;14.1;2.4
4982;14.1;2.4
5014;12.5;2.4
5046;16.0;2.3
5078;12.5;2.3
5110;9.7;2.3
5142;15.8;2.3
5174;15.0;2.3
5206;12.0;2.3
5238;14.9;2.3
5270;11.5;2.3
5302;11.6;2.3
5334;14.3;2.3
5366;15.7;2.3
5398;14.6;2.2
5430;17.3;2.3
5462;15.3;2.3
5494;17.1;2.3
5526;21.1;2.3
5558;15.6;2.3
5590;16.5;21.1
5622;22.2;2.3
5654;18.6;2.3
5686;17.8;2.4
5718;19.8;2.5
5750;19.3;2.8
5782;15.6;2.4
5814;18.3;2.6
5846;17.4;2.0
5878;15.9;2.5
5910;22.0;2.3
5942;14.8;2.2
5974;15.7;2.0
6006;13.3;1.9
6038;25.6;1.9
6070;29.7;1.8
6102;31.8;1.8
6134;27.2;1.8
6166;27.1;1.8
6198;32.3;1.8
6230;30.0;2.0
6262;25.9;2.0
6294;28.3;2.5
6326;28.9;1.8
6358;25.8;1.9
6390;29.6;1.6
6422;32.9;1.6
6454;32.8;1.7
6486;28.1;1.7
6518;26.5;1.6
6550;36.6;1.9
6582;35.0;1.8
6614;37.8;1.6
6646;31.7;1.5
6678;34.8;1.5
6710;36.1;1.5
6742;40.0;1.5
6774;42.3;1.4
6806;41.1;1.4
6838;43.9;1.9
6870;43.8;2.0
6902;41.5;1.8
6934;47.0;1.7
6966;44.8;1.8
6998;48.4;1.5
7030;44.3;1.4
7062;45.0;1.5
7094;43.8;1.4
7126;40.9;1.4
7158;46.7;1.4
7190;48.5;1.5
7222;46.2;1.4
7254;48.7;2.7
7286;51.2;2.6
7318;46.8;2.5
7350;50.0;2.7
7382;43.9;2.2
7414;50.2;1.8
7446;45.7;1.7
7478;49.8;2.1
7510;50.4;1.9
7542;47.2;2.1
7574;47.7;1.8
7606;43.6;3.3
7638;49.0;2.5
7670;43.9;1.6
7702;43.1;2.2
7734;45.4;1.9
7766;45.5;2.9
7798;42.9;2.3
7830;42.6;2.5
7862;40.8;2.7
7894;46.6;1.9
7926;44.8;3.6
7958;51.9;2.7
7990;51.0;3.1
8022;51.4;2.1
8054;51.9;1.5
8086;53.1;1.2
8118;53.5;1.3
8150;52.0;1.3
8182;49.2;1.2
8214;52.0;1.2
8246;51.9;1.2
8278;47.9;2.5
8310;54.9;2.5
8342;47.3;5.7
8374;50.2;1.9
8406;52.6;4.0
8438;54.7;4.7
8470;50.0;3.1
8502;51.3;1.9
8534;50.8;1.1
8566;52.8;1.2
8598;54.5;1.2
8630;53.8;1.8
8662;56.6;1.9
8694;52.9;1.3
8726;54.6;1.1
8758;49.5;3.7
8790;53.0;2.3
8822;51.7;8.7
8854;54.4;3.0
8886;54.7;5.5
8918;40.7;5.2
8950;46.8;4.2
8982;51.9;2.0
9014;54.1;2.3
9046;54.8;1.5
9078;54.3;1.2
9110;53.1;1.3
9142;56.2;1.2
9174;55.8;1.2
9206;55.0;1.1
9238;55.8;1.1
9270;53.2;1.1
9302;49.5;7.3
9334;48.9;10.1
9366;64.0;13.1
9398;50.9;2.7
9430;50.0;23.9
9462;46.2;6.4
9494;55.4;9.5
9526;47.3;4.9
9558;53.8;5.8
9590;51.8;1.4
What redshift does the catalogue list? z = 0.514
